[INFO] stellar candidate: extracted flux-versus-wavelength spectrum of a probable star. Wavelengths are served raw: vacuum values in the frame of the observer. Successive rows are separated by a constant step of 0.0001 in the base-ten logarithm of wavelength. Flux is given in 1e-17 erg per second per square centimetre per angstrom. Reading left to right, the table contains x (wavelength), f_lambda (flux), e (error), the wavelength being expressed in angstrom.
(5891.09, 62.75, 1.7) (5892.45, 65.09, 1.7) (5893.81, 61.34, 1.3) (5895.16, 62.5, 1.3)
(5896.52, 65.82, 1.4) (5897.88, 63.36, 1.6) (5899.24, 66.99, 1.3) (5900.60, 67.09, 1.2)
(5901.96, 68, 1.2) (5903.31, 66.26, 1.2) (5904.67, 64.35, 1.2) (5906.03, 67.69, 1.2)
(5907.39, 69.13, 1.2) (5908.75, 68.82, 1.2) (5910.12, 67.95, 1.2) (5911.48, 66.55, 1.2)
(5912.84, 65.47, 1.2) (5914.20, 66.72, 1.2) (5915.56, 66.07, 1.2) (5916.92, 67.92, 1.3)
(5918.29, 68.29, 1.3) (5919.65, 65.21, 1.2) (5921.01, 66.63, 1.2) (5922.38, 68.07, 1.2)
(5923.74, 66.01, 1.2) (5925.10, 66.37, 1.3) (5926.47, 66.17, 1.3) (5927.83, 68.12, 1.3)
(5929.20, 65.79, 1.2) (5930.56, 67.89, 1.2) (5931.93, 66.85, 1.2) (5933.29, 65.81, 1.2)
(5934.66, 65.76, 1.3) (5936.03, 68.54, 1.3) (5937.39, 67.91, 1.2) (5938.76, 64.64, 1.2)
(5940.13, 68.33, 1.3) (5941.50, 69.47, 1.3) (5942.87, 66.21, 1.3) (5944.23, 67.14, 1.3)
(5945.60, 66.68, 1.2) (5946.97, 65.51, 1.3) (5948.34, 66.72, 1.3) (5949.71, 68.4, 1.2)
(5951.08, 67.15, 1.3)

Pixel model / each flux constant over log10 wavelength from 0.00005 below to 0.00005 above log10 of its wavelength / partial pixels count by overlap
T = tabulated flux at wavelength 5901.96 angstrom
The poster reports 68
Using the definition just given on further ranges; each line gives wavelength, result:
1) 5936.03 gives 68.54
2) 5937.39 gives 67.91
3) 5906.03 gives 67.69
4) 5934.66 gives 65.76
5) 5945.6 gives 66.68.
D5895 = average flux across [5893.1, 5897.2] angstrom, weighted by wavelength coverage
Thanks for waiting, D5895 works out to 63.2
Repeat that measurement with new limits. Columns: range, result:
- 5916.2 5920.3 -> 67.1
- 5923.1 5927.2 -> 66.3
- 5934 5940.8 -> 67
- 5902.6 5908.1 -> 67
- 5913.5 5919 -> 67.2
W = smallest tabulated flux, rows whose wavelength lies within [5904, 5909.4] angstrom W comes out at 64.35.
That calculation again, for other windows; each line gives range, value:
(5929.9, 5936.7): 65.76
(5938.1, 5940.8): 64.64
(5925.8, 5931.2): 65.79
